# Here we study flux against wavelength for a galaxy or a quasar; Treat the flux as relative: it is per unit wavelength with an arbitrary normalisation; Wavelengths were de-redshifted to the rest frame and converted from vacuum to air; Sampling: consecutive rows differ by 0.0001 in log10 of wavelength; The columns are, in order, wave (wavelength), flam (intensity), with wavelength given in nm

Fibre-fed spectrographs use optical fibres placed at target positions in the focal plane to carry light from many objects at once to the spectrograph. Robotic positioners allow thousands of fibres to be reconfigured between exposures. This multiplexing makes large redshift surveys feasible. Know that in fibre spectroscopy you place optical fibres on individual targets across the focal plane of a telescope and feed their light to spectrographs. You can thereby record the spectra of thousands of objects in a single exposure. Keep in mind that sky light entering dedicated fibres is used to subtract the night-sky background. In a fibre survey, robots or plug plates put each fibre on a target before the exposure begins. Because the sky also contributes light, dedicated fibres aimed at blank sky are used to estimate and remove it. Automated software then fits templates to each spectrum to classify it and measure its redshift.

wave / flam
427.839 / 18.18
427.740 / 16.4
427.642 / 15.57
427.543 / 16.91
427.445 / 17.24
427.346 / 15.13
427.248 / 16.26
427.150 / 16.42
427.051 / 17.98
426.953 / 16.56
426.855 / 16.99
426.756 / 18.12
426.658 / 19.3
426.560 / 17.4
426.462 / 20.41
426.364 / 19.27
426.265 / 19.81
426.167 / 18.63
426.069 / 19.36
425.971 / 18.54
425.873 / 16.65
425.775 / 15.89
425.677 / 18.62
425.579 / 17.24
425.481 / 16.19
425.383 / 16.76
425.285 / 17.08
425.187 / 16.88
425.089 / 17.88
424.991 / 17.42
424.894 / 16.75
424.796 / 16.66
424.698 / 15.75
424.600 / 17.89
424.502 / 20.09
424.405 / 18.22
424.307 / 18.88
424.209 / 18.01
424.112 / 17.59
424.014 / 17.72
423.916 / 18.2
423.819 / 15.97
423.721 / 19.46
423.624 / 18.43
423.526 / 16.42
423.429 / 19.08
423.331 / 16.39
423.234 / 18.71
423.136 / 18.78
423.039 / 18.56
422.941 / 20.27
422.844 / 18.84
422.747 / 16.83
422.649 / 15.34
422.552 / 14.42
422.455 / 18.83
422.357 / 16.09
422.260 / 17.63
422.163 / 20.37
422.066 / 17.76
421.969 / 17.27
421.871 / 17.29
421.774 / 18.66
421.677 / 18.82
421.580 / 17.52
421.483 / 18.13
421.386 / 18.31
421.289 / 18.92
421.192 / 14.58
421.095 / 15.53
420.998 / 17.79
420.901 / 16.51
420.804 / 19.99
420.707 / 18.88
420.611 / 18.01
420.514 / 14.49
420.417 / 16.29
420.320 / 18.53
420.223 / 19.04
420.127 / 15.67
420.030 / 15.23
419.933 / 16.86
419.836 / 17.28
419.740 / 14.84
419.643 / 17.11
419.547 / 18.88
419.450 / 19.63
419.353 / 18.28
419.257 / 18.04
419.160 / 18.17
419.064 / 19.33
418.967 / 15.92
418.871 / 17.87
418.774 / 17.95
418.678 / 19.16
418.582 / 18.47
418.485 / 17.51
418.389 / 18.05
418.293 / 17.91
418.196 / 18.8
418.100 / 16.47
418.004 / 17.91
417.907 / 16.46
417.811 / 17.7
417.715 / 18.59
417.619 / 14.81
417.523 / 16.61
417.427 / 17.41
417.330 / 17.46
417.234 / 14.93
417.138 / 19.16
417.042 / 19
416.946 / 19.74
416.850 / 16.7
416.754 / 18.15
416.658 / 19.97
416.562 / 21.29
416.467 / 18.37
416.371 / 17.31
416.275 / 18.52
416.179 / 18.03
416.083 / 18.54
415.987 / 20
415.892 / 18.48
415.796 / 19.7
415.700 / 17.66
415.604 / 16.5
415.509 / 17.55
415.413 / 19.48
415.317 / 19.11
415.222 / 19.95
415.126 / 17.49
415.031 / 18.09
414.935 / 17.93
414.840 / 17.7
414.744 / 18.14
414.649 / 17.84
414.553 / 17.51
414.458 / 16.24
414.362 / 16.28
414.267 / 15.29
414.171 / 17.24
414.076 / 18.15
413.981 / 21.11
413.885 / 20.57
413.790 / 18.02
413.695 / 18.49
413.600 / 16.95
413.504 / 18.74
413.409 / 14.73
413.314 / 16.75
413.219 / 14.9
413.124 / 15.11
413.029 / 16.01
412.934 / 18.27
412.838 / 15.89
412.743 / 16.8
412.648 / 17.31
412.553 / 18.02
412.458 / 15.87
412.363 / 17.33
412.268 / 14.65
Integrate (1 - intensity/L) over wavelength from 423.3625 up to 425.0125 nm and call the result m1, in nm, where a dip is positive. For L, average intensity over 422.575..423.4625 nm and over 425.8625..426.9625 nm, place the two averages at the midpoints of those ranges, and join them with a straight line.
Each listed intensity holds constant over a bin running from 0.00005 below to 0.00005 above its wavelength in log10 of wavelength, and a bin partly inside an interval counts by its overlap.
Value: 0.03 nm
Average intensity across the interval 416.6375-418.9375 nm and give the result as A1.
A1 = 17.7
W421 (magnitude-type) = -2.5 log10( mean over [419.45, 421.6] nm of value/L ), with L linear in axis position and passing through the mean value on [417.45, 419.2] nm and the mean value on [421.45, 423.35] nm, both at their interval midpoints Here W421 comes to 0.03 mag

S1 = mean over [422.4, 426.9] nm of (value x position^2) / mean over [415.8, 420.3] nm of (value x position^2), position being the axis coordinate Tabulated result 1.03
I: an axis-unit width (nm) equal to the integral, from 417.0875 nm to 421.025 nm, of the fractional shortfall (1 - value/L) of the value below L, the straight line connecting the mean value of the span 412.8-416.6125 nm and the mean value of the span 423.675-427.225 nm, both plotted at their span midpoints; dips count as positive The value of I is 0.07 nm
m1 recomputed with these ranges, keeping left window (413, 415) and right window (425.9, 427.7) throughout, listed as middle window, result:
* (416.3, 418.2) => -0.04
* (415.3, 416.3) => -0.06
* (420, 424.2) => -0.01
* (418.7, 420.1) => 0.00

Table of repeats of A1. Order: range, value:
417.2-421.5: 17.4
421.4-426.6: 17.8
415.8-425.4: 17.8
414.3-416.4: 18.1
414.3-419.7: 18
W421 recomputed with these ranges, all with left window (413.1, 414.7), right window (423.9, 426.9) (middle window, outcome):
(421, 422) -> 0.01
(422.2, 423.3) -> 0.00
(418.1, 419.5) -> -0.04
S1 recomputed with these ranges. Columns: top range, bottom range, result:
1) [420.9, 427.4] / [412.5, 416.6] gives 1.04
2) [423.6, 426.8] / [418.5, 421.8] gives 1.04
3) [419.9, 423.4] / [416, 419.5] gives 0.99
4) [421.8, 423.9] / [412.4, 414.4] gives 1.08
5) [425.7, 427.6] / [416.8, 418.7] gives 1.05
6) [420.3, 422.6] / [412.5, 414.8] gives 1.05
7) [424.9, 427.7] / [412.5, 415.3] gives 1.06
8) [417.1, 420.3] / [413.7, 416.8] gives 0.97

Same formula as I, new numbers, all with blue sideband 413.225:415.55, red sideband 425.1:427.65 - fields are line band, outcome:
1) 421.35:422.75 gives 0.01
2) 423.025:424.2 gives -0.02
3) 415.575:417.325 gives -0.06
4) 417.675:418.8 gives -0.01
